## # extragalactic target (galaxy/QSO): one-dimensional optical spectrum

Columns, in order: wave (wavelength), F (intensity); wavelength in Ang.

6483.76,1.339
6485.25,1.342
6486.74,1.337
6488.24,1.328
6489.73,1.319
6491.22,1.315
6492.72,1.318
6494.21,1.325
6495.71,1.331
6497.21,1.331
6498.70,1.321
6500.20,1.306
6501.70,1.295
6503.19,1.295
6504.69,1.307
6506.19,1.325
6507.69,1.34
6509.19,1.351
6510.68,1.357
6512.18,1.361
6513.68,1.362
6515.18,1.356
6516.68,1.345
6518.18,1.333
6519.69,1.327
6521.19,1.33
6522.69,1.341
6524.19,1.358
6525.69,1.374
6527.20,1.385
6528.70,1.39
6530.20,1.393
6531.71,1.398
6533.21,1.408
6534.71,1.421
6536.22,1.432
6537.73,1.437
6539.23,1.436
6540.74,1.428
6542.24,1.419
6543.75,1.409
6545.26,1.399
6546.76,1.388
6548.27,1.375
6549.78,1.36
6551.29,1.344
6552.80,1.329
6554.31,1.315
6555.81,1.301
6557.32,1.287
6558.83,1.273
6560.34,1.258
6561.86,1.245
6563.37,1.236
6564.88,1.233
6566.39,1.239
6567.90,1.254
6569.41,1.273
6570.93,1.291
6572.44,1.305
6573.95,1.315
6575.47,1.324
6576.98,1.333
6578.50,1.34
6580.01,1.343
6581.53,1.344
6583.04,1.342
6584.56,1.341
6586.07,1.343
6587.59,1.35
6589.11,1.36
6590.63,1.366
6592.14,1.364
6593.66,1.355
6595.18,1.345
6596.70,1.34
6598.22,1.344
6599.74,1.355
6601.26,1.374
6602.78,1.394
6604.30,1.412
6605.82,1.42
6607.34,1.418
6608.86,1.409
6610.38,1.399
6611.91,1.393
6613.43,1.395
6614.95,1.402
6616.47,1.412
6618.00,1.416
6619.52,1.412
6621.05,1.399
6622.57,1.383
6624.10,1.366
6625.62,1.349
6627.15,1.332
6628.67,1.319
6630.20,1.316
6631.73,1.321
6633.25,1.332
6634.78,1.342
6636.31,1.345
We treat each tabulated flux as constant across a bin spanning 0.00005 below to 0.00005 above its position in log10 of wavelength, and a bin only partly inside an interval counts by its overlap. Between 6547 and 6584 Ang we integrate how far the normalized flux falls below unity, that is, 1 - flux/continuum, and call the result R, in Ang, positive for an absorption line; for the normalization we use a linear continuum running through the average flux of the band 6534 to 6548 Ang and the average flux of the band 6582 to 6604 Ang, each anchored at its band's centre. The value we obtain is 2.2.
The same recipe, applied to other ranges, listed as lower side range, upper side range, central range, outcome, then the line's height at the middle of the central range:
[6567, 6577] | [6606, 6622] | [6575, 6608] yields -0.3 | 1.35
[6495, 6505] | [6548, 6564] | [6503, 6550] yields -2.4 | 1.31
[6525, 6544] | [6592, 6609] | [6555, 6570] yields 1.5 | 1.4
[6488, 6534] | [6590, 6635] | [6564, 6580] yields 0.8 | 1.36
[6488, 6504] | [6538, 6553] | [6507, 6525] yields 0.0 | 1.35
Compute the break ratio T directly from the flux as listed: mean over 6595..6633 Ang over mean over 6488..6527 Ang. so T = 1.03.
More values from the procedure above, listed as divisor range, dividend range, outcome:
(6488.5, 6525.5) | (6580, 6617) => 1.03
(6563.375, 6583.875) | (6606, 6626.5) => 1.07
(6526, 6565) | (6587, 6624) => 1.02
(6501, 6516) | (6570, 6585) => 0.99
